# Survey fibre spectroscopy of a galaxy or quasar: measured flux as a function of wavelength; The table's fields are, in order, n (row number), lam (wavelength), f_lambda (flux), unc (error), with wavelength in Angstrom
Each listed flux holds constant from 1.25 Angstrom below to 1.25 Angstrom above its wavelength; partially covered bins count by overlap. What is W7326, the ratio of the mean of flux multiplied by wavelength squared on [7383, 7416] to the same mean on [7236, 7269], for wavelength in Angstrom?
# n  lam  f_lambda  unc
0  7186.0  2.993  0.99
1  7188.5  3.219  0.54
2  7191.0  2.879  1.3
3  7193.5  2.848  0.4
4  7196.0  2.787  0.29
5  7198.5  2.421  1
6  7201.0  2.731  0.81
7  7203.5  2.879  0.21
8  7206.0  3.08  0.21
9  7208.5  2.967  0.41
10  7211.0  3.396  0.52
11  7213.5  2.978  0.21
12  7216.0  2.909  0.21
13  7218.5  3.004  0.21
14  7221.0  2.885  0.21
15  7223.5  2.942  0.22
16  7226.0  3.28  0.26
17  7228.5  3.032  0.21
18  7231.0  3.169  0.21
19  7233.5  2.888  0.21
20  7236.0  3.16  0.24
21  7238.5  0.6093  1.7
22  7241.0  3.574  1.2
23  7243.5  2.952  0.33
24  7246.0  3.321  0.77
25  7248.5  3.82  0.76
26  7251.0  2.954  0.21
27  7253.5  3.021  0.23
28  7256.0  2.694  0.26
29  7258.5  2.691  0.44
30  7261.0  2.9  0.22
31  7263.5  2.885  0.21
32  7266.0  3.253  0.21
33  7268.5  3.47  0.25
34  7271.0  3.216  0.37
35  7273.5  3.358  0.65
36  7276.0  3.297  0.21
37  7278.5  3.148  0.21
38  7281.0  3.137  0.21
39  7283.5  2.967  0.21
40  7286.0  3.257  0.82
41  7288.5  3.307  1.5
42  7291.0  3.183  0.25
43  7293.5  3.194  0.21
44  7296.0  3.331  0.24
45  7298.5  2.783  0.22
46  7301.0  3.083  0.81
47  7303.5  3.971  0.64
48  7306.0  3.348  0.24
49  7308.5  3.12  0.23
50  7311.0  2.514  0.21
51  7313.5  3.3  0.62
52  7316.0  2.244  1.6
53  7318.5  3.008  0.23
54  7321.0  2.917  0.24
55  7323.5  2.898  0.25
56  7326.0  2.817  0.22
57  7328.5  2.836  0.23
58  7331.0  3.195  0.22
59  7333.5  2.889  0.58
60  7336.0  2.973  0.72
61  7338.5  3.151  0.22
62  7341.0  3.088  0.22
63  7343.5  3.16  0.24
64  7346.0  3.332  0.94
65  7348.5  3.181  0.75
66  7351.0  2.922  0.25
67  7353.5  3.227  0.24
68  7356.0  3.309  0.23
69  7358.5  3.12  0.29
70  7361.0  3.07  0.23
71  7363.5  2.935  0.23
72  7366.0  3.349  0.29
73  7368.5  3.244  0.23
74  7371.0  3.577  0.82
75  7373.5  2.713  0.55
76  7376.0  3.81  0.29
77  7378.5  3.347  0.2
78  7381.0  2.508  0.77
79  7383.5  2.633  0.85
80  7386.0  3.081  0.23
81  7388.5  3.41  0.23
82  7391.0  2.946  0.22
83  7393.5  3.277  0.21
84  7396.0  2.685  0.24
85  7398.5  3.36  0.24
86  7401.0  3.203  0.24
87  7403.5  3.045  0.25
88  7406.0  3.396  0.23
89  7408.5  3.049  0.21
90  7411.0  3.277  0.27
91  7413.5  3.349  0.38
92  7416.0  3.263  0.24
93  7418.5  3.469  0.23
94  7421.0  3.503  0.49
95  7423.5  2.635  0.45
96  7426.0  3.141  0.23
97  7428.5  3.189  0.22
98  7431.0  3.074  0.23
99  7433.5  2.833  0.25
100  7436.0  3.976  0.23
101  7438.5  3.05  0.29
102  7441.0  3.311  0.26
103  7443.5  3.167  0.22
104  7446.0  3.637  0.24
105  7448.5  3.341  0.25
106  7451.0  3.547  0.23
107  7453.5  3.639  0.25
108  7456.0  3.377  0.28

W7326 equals 1.1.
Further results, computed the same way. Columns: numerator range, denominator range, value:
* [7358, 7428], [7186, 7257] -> 1.12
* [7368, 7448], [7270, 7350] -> 1.06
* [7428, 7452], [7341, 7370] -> 1.07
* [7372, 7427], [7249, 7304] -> 1.04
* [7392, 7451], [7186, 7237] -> 1.15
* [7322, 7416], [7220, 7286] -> 1.06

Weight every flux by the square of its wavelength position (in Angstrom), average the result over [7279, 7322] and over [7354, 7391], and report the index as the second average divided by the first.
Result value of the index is 1.03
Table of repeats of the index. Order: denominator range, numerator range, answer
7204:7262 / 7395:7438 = 1.14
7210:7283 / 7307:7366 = 1.02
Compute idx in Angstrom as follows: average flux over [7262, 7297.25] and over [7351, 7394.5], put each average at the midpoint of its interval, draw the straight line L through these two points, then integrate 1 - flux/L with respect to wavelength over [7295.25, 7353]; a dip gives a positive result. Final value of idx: 2.42 Angstrom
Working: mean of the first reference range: 3.21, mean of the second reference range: 3.14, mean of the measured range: 3.05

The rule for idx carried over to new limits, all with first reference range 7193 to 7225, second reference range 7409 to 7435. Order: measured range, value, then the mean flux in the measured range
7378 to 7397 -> 1.0 Angstrom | 2.98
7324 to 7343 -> 0.4 Angstrom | 3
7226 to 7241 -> 1.2 Angstrom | 2.71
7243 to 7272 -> -1.2 Angstrom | 3.1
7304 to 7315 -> -0.3 Angstrom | 3.11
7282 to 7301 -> -0.8 Angstrom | 3.14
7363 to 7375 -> -0.3 Angstrom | 3.19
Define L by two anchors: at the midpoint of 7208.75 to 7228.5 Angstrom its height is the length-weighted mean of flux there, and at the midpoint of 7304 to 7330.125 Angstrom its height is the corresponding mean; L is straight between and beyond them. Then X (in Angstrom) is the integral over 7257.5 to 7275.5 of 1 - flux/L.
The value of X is -0.8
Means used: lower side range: 3.05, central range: 3.12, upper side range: 2.94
